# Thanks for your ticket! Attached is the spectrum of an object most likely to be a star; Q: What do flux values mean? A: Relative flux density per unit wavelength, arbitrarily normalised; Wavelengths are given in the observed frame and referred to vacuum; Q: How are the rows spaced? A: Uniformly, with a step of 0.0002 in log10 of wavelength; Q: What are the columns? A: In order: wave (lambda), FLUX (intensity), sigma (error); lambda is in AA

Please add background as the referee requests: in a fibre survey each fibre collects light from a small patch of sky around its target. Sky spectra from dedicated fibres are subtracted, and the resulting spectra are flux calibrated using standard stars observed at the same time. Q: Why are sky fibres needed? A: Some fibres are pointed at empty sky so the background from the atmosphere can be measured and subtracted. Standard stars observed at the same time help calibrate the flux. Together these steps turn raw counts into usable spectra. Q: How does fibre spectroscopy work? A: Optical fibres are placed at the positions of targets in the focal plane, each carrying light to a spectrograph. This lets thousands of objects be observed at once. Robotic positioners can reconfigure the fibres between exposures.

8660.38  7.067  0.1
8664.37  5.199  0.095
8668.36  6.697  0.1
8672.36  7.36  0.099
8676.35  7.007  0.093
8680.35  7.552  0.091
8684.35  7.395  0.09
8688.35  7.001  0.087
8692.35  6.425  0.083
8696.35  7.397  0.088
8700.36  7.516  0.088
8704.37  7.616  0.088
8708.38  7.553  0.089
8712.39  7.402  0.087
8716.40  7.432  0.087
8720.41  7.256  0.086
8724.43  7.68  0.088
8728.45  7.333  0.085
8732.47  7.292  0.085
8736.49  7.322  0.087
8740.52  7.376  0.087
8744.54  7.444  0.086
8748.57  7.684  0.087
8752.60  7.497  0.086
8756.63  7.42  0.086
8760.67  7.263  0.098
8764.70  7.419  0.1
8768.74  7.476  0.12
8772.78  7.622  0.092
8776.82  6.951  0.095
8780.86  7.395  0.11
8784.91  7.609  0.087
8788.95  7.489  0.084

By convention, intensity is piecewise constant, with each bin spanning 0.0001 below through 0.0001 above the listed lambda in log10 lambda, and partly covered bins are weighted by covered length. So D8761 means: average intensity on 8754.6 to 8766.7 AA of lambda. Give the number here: 7.37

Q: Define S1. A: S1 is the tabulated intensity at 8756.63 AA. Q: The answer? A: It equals 7.42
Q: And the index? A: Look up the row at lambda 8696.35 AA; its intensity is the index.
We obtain 7.397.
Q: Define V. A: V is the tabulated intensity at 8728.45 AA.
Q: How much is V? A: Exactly 7.333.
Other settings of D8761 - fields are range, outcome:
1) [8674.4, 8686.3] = 7.32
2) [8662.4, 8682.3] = 6.76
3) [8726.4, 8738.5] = 7.32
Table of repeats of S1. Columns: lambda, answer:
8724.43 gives 7.68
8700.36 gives 7.516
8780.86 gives 7.395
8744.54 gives 7.444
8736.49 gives 7.322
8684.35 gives 7.395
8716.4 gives 7.432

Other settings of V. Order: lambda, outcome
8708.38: 7.553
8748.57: 7.684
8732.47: 7.292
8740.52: 7.376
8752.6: 7.497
